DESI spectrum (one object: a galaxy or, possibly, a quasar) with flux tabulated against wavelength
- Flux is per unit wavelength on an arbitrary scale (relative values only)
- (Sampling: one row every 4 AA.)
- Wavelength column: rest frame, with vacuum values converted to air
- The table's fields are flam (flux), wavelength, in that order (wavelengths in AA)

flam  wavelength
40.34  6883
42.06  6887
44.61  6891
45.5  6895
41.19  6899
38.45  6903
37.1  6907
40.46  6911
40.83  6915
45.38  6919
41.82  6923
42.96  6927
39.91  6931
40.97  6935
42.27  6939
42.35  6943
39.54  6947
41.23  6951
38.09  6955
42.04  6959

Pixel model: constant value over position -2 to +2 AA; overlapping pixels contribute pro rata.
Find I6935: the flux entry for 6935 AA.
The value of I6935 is 40.97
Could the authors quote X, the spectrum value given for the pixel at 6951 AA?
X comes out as 41.23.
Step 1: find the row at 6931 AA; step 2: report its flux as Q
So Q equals 39.91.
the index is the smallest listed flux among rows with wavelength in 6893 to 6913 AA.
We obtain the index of 37.1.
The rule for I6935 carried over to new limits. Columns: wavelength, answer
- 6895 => 45.5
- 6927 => 42.96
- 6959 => 42.04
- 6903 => 38.45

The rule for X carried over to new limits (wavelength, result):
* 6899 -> 41.19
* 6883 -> 40.34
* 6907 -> 37.1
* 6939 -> 42.27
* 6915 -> 40.83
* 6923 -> 41.82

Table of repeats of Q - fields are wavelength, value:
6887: 42.06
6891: 44.61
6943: 42.35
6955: 38.09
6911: 40.46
